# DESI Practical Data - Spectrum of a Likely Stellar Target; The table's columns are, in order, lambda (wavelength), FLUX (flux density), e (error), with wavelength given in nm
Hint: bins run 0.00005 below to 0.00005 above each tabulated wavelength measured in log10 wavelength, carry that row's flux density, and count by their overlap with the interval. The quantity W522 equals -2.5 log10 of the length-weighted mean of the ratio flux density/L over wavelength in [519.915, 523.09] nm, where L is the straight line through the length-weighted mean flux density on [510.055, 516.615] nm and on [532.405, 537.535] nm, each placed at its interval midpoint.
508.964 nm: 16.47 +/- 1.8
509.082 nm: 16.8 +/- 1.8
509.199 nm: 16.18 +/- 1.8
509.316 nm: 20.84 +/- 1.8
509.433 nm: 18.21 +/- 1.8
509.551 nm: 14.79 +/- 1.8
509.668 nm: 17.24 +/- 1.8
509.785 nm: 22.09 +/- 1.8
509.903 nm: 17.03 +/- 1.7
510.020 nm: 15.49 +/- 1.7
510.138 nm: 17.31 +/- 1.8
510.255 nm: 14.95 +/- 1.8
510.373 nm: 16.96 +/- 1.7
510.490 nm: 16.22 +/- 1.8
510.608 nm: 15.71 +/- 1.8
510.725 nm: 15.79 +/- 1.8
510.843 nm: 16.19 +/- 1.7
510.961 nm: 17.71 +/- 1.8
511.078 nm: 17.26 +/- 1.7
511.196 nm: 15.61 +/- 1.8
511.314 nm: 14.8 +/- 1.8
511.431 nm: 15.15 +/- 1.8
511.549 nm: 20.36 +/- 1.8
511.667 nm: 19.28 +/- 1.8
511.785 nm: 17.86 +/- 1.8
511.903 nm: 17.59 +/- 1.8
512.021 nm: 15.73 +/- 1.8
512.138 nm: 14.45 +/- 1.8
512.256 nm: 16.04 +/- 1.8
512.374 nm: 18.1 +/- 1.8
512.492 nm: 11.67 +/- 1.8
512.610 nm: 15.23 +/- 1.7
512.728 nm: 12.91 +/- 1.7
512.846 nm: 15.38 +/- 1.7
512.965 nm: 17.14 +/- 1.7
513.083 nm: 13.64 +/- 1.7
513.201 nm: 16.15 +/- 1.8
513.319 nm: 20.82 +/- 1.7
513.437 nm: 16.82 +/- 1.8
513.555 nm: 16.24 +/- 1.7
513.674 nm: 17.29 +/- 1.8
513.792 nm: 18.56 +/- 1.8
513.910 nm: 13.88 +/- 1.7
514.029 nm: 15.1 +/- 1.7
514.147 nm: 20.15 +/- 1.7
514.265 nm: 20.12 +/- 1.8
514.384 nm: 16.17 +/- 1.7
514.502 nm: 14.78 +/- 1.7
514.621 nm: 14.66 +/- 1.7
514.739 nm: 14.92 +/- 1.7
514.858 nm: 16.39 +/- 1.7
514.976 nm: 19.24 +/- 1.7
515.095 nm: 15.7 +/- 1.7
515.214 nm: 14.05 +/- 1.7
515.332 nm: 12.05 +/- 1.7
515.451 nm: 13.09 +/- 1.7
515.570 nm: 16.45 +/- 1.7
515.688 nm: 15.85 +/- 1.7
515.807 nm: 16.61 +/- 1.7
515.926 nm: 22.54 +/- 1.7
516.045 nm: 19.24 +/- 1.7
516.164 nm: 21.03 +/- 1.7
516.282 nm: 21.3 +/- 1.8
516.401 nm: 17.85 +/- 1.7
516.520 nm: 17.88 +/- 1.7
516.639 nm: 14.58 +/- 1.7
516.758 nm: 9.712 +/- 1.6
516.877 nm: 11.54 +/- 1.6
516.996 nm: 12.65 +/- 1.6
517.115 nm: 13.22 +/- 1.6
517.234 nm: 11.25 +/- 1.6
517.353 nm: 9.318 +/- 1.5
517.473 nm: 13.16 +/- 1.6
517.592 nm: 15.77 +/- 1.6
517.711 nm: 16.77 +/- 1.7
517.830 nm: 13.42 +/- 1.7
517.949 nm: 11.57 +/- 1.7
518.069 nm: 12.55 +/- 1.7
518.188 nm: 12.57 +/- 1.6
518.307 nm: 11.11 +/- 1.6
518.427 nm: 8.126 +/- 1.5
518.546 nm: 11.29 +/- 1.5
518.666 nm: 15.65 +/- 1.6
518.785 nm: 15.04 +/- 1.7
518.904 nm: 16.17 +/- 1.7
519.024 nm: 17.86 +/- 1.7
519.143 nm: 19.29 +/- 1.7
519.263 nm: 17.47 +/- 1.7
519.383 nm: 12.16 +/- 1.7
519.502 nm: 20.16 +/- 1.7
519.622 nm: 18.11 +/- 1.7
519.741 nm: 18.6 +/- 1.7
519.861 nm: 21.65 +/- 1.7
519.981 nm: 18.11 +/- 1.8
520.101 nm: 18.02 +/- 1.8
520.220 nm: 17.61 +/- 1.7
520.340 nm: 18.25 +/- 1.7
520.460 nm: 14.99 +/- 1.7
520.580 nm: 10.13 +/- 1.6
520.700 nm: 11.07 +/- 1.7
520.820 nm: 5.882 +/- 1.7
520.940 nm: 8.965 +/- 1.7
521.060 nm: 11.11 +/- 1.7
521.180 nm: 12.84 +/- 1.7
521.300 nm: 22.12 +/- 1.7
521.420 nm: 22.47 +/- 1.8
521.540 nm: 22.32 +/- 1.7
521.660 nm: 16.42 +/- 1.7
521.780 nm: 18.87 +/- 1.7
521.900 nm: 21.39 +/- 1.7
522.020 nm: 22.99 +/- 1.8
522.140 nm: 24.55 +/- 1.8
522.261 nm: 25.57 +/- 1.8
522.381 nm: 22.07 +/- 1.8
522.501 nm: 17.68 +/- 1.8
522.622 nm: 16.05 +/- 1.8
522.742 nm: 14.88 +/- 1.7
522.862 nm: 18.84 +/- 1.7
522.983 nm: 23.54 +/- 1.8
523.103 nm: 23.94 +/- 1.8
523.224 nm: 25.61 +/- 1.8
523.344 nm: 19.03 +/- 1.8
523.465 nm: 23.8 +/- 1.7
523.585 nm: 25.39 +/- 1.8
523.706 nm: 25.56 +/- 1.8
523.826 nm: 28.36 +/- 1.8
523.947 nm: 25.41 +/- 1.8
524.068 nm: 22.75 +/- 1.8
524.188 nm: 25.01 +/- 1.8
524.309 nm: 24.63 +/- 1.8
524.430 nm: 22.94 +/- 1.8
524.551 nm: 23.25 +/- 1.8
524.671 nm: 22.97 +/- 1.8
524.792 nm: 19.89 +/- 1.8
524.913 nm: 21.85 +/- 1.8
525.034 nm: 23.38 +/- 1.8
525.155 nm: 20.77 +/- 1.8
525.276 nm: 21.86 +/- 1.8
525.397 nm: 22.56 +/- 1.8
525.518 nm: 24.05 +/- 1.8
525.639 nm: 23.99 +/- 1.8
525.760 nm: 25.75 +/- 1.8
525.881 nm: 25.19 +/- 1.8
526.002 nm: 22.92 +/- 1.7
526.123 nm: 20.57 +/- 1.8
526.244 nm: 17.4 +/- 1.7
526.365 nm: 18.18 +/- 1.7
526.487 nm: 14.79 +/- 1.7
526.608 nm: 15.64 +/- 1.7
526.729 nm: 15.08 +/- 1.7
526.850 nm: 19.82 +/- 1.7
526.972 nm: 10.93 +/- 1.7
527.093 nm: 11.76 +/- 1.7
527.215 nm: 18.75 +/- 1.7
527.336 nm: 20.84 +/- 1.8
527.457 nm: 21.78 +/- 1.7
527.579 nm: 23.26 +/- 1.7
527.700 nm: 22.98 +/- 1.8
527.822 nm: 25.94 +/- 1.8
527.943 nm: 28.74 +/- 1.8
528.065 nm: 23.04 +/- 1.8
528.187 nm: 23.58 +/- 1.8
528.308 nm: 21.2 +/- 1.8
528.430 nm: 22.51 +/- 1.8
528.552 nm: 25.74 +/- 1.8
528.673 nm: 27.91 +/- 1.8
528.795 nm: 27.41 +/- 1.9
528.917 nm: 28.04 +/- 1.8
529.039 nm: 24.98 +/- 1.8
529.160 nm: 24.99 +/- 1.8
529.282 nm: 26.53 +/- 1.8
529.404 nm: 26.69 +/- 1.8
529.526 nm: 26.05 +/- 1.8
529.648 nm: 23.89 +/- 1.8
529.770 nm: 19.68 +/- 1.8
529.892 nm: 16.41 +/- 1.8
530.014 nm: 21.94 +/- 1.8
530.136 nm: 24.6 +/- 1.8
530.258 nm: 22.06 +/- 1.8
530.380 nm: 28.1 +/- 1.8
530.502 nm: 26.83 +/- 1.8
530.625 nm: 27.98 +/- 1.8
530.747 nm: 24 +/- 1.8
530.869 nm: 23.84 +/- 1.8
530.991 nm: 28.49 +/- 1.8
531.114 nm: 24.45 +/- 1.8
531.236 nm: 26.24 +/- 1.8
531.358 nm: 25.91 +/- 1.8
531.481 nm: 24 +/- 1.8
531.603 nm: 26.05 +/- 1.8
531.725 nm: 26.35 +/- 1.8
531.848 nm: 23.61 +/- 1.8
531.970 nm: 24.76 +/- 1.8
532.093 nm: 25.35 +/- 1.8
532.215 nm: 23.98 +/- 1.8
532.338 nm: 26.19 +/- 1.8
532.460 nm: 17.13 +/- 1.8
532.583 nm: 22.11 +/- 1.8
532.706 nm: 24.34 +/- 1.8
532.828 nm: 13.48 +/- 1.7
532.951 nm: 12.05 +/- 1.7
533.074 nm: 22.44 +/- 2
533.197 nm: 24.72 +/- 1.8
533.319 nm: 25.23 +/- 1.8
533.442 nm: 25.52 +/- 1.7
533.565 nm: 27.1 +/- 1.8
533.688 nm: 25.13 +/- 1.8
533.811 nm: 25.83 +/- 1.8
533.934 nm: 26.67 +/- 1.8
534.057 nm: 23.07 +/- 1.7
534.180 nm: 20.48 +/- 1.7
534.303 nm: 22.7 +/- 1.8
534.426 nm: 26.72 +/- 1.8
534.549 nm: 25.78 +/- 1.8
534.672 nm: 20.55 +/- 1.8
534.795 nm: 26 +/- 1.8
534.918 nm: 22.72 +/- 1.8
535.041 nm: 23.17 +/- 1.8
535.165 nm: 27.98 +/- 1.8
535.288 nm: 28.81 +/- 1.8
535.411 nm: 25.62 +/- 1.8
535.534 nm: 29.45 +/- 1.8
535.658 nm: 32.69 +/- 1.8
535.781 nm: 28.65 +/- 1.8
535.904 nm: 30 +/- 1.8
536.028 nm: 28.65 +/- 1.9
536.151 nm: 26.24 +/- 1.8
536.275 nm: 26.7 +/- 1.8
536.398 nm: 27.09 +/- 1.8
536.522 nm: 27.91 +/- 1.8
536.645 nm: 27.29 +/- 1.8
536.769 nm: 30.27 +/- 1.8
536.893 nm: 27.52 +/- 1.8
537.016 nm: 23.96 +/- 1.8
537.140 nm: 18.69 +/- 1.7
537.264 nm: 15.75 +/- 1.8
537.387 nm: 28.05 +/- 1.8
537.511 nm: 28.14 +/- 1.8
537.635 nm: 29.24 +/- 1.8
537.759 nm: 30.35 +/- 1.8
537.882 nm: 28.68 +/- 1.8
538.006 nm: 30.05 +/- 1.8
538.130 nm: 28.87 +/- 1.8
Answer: 0.12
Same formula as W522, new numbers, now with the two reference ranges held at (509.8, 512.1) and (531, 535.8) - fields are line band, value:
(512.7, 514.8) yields 0.08 mag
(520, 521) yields 0.44 mag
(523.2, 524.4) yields -0.16 mag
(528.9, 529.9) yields -0.06 mag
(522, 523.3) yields -0.03 mag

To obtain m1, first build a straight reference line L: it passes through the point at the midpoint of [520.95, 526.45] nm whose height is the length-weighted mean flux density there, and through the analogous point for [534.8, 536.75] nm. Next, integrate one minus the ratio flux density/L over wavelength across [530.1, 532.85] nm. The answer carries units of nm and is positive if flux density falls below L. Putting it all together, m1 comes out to 0.10 nm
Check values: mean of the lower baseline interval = 21.7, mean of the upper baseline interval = 27.5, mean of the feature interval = 24.5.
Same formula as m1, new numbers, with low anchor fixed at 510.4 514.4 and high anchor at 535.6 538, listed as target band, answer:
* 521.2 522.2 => -0.02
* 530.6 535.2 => 0.28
